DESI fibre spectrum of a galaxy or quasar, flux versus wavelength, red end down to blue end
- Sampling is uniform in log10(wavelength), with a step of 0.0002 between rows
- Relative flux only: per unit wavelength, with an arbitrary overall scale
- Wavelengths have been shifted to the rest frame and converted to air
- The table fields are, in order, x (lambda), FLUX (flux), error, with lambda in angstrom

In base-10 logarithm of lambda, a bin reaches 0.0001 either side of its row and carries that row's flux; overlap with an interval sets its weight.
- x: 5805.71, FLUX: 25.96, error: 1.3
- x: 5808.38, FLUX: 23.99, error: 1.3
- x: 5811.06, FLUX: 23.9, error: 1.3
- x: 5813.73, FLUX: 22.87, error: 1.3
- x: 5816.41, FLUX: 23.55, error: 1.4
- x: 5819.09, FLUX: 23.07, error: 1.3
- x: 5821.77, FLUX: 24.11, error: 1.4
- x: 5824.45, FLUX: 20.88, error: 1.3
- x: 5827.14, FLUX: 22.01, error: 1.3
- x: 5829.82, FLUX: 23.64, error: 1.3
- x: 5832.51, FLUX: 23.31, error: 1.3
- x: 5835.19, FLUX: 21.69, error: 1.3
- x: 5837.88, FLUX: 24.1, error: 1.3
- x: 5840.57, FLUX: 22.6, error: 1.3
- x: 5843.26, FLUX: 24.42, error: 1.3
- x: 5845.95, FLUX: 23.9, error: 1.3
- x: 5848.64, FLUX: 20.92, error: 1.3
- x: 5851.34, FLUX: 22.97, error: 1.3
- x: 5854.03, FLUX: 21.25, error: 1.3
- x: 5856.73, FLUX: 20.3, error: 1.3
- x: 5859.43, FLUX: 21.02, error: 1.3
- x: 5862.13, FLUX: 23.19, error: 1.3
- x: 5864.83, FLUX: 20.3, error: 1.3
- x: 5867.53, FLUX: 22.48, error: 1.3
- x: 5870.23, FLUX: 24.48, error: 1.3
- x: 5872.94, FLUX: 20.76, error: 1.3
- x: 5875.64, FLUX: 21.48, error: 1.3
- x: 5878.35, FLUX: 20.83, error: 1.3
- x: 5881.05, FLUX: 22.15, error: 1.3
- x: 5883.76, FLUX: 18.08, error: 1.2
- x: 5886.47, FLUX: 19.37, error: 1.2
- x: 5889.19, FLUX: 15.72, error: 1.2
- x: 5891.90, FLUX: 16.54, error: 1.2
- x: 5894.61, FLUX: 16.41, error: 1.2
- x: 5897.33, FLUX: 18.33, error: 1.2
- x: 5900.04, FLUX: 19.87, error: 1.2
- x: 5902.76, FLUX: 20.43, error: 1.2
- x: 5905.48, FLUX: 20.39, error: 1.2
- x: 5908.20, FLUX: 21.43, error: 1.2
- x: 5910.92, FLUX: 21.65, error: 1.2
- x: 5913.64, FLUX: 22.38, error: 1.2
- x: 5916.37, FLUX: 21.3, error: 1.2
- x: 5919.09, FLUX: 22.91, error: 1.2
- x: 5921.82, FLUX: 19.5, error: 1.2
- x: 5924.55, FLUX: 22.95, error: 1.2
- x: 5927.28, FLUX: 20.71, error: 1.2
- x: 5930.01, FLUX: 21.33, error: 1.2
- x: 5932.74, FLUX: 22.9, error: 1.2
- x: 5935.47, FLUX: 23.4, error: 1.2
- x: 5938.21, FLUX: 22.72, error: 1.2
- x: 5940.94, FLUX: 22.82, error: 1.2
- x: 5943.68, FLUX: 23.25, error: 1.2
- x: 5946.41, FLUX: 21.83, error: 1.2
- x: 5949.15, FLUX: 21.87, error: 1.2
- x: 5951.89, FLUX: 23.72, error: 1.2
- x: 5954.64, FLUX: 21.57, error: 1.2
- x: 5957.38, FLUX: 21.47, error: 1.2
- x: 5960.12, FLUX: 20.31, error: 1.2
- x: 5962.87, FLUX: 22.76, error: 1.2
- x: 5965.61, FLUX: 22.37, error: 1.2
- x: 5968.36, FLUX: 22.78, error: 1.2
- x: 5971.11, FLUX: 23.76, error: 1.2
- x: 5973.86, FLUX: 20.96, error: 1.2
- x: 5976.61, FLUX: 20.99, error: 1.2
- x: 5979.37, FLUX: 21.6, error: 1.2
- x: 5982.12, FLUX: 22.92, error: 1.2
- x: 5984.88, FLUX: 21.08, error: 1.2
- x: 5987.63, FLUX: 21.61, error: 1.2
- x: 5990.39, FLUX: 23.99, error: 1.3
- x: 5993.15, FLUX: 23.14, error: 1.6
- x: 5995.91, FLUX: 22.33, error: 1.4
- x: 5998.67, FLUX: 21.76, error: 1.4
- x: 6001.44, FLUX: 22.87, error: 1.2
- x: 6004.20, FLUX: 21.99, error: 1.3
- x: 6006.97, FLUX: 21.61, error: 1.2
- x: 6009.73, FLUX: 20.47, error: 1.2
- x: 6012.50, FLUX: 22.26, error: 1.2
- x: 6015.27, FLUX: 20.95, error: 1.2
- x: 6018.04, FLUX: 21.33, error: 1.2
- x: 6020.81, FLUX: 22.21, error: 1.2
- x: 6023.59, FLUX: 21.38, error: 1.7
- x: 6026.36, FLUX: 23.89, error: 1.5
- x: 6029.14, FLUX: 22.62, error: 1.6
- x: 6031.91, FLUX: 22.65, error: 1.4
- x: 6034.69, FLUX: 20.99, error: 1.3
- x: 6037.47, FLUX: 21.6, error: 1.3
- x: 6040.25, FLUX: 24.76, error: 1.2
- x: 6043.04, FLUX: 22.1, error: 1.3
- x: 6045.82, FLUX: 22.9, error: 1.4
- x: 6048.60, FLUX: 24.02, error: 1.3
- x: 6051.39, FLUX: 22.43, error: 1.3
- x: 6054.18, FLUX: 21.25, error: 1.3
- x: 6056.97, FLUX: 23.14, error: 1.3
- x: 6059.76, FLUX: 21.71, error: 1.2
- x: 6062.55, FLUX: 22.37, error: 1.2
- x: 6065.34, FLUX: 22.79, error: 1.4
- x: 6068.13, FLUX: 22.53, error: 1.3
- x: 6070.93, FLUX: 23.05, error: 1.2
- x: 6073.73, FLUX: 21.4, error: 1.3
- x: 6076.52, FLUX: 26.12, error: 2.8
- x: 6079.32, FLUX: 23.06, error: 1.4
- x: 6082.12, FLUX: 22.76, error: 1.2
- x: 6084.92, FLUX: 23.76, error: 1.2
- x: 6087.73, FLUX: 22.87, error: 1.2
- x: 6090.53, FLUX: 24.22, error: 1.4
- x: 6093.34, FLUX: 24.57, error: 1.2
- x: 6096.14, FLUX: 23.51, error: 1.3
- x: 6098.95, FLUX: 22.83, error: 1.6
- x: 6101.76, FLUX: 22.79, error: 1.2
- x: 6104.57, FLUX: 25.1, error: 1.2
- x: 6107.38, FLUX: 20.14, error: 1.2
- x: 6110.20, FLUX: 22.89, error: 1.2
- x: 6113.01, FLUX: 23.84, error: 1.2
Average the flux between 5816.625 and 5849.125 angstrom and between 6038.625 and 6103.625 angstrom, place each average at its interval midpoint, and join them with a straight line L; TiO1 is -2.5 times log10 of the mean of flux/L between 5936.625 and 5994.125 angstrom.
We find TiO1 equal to 0.037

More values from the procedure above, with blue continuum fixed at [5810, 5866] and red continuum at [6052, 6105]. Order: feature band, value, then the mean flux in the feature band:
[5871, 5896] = 0.183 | 19.2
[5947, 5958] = 0.032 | 22.2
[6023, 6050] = 0.013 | 22.7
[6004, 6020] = 0.075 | 21.4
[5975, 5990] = 0.054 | 21.8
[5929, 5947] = 0.006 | 22.7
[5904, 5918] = 0.063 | 21.5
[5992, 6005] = 0.024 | 22.4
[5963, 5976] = 0.021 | 22.4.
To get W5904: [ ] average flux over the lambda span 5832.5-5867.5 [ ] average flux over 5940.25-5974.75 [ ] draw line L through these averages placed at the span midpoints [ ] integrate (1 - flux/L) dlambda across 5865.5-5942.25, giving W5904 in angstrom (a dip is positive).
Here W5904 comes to 5.0 angstrom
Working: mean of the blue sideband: 22.3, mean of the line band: 20.8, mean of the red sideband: 22.3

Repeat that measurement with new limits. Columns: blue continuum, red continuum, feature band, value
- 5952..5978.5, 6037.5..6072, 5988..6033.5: 0.3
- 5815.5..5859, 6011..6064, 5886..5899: 3.1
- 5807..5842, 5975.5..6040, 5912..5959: 0.7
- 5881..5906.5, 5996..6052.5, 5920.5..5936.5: -1.8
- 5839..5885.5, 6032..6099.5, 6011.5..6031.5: 0.5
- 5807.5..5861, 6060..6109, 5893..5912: 2.6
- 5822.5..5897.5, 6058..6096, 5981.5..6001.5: 0.0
